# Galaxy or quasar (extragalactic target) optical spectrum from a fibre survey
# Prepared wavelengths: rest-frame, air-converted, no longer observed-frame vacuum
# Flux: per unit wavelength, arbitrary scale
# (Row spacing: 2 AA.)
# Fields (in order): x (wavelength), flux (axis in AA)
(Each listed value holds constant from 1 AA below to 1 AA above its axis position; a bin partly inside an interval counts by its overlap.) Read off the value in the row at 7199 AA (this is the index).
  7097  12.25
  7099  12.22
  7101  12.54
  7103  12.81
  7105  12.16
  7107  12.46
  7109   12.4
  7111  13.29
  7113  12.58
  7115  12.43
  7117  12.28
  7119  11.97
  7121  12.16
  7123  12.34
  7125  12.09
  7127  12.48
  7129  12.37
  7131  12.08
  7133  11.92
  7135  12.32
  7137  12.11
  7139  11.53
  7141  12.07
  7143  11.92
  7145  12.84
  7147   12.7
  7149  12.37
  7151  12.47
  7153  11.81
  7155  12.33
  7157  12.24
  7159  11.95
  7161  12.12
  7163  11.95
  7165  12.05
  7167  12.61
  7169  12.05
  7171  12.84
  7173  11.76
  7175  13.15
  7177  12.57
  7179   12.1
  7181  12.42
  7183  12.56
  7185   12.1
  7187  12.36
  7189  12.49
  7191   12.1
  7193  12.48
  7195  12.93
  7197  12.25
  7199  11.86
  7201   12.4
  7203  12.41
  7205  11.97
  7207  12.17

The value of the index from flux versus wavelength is 11.86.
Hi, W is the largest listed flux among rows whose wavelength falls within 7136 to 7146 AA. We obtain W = 12.84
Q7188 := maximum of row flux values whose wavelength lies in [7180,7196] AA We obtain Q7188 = 12.93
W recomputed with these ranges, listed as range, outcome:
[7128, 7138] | 12.37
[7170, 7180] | 13.15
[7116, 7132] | 12.48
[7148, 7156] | 12.47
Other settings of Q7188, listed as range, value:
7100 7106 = 12.81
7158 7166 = 12.12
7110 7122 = 13.29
